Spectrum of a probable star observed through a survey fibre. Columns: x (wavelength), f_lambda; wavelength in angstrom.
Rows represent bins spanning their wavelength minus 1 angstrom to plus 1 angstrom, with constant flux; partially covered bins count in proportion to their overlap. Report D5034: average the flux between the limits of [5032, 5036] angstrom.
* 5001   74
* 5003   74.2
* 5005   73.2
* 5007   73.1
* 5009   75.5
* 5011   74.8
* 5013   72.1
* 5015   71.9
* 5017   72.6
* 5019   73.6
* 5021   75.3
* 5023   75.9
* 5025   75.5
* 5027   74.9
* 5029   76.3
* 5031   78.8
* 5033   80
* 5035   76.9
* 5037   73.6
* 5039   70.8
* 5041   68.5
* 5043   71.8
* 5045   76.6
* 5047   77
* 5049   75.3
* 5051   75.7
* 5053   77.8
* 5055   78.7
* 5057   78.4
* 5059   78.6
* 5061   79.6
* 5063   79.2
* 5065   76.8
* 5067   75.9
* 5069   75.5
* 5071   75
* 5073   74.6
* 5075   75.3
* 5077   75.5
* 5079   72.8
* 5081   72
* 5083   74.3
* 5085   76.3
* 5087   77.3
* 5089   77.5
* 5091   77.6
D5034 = 78.5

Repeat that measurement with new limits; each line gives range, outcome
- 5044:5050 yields 76.3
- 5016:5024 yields 74.3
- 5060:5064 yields 79.4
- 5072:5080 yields 74.5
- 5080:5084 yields 73.2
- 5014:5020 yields 72.7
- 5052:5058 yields 78.3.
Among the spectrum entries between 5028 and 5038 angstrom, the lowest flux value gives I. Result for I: 73.6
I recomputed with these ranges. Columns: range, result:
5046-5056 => 75.3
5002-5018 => 71.9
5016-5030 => 72.6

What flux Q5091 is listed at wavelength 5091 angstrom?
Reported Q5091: 77.6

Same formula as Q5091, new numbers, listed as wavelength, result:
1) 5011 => 74.8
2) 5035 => 76.9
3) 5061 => 79.6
